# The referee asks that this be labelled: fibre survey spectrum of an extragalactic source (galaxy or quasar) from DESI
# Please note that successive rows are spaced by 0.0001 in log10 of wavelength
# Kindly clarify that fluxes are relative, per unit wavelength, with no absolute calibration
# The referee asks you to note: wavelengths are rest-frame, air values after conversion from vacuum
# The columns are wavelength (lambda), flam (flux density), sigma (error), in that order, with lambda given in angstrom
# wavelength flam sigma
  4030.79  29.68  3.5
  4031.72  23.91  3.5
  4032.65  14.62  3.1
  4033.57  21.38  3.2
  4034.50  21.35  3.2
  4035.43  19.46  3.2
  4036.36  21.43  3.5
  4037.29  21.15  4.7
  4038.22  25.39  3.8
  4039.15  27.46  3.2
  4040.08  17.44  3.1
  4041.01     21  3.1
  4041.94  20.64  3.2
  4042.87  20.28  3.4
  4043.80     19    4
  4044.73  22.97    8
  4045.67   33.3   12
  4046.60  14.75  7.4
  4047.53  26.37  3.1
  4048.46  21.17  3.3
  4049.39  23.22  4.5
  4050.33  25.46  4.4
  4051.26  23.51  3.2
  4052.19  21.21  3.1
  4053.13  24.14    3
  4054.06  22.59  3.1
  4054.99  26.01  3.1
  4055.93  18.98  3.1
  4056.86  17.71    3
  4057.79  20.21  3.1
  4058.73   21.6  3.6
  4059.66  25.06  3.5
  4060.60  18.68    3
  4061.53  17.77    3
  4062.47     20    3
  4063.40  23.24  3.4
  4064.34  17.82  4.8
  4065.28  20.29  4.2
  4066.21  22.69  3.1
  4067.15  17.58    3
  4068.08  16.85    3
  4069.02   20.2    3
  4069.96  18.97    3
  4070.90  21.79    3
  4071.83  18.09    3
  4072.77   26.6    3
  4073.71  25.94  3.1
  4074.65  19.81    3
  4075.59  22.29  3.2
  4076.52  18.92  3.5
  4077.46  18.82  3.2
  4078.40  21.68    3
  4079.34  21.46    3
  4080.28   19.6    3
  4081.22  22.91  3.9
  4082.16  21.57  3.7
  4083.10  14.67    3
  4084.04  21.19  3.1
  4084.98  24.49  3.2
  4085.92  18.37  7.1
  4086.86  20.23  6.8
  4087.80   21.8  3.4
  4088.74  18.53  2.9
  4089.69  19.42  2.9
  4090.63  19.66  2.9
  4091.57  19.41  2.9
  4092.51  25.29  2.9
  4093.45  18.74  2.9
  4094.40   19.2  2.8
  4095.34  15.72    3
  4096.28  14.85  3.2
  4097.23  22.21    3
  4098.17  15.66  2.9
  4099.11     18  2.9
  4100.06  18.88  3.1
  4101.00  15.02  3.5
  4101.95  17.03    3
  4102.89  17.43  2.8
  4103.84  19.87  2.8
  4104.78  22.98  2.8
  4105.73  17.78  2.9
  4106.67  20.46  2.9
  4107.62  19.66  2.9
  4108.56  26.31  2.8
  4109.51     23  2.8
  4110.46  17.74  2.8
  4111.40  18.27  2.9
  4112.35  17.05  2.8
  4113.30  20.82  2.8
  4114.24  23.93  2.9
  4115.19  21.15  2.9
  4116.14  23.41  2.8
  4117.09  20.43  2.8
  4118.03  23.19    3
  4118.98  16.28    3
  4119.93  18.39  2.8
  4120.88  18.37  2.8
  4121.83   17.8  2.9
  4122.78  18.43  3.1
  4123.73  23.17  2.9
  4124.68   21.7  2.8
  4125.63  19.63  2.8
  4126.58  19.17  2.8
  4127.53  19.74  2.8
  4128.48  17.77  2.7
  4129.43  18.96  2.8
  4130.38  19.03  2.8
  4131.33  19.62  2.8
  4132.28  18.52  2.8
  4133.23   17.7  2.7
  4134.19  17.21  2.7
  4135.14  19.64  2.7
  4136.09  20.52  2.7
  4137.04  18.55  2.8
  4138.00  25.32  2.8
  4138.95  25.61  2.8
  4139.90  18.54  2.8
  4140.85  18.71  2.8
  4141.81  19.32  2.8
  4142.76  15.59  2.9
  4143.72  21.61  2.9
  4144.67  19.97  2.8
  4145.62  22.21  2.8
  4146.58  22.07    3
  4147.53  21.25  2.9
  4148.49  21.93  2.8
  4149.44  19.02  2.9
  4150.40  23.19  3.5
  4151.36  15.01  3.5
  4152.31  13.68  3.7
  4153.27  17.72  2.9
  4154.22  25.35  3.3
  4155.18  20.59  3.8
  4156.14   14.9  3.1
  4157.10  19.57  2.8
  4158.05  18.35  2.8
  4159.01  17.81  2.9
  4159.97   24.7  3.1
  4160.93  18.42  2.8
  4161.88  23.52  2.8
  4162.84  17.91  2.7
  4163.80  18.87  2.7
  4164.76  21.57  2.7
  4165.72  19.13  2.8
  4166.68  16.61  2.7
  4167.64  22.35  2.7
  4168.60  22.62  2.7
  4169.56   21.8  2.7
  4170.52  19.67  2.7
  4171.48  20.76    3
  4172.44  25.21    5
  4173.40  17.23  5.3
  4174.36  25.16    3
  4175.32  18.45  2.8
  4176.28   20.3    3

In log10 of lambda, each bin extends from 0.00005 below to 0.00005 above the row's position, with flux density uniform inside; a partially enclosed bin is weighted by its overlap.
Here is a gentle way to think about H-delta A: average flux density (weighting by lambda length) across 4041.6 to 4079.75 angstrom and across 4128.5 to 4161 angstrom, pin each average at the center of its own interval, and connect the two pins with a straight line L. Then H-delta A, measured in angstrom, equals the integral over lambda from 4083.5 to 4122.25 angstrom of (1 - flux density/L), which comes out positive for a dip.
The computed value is 1.59 angstrom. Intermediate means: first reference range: 21.4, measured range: 19.7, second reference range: 19.7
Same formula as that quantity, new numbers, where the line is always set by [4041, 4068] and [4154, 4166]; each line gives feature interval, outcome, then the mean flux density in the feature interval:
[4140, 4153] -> 0.5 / 19.4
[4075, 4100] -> 1.5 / 19.8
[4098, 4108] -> 1.1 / 18.5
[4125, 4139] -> 0.5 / 19.6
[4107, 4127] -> 0.2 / 20.4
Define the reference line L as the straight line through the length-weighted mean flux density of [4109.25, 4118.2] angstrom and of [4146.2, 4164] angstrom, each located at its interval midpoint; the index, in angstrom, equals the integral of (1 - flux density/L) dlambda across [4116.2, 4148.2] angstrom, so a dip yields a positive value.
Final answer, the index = 0.6 angstrom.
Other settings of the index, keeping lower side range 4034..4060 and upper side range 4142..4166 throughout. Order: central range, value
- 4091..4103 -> 1.6 angstrom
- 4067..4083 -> 0.7 angstrom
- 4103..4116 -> 0.1 angstrom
